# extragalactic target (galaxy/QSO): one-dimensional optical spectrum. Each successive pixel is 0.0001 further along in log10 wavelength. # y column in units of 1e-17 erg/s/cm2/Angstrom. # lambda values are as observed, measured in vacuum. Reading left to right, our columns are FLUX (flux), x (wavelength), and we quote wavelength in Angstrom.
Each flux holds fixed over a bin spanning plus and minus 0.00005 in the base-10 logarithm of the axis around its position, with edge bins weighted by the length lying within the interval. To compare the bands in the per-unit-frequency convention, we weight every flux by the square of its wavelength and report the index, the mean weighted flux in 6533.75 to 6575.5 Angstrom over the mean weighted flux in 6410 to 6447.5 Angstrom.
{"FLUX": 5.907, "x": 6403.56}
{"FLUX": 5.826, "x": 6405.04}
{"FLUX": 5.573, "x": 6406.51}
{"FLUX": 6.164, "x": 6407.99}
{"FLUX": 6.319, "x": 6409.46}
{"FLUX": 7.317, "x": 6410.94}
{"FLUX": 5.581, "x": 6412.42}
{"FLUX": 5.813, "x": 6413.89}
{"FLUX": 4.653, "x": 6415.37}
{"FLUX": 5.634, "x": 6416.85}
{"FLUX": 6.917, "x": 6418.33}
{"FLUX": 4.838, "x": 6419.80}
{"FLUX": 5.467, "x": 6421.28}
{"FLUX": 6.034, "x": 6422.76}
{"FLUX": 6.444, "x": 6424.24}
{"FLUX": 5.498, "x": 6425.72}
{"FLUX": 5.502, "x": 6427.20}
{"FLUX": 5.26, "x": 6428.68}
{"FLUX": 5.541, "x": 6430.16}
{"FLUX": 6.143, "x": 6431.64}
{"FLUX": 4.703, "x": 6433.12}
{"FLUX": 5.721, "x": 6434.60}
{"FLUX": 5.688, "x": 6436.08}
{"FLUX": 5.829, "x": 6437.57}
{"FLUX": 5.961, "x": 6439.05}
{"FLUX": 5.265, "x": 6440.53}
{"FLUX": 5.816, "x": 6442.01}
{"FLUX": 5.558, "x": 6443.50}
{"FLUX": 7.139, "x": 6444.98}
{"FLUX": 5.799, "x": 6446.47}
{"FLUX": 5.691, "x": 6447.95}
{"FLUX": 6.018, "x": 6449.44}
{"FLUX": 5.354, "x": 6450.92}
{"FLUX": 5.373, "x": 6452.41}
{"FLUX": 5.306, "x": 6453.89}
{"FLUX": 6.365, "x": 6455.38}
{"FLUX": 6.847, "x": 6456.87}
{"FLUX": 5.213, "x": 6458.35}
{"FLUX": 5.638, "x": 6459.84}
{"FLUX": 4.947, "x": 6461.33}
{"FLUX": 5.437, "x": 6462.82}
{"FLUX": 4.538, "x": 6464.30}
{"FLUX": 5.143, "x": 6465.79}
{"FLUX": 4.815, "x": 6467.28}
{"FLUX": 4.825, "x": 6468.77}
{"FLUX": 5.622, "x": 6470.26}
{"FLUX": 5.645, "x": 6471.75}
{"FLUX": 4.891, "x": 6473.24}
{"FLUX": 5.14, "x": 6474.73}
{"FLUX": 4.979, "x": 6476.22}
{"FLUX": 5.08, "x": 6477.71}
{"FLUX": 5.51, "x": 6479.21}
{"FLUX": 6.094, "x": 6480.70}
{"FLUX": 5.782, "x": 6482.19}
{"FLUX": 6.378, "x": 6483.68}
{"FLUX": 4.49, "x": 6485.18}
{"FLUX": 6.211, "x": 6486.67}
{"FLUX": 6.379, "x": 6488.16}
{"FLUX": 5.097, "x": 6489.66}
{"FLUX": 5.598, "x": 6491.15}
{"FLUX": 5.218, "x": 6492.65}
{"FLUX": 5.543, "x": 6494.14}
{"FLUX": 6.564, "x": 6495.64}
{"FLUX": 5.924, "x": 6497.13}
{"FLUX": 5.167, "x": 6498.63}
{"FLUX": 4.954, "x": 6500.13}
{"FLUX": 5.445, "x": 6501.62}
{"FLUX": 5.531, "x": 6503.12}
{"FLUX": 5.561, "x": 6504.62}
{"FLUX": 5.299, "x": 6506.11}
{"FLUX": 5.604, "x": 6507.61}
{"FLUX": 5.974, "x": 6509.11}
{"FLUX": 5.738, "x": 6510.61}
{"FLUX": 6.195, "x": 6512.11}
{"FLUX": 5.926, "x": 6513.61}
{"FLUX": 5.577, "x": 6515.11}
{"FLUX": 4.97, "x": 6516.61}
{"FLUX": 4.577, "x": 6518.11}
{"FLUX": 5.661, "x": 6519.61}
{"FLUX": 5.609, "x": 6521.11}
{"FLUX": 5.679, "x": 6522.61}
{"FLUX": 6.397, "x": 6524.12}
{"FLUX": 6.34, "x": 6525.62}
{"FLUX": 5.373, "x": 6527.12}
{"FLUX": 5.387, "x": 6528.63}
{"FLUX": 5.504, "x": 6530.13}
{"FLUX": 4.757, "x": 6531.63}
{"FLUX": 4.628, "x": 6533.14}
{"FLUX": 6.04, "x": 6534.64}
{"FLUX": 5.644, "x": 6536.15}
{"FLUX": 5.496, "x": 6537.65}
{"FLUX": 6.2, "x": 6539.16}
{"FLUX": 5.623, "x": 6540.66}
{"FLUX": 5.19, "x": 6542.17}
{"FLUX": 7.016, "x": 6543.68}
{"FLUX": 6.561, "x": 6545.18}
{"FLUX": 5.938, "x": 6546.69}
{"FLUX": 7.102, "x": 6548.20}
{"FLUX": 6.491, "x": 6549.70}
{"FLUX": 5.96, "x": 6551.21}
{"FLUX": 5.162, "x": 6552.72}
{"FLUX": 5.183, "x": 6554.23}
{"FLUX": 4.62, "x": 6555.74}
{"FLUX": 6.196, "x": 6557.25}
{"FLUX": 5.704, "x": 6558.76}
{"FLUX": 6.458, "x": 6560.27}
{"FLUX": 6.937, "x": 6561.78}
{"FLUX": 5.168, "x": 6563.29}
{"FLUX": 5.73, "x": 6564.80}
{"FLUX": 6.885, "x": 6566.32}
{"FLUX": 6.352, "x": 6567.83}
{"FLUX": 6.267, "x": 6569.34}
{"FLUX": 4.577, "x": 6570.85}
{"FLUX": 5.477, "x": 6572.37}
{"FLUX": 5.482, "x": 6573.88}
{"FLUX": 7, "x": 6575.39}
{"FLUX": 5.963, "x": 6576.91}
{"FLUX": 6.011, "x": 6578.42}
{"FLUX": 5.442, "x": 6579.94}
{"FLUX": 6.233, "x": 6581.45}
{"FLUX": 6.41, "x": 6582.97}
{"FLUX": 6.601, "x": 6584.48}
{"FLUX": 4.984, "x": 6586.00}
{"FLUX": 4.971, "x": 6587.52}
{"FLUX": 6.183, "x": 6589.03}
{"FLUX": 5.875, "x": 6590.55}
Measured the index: 1.1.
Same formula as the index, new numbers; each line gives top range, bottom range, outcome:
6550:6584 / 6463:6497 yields 1.11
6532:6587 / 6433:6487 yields 1.10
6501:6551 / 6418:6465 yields 1.04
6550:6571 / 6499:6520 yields 1.08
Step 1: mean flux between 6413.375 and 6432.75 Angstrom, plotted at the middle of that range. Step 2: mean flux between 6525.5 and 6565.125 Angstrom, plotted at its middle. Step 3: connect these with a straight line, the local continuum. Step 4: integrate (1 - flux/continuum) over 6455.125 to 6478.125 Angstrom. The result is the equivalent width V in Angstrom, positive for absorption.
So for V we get 1.6 Angstrom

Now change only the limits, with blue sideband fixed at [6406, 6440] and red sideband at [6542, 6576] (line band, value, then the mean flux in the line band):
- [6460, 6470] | 1.4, 5.02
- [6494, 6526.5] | 1.4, 5.65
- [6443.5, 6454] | 0.0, 5.83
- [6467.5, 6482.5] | 1.3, 5.33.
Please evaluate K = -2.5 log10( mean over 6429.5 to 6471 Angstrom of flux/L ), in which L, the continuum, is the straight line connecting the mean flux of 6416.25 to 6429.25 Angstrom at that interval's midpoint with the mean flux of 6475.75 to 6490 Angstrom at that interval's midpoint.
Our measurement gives 0.02 mag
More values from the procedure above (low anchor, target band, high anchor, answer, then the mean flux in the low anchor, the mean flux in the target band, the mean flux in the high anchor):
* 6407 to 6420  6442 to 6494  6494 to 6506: 0.03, 5.95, 5.54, 5.57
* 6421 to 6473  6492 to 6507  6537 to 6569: 0.05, 5.6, 5.53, 6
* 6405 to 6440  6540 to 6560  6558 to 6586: 0.01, 5.76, 5.92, 6.01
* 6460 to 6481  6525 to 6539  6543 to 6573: 0.05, 5.18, 5.49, 5.99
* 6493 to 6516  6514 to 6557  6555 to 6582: 0.02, 5.66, 5.68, 5.92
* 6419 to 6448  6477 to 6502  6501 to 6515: 0.01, 5.7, 5.62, 5.69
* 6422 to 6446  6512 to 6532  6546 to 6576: 0.06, 5.76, 5.56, 5.93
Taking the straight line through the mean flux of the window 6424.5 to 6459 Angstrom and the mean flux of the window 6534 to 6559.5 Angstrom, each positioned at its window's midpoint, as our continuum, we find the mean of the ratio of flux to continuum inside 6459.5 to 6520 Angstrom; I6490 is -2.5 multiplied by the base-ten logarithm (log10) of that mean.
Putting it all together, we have 0.07 mag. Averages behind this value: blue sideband 5.73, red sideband 5.89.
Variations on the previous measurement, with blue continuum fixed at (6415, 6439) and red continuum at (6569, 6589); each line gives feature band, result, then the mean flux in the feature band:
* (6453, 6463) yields 0.00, 5.69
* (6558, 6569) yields -0.07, 6.18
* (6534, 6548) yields -0.05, 6.01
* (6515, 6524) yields 0.07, 5.4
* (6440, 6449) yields -0.04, 5.89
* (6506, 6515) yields -0.01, 5.81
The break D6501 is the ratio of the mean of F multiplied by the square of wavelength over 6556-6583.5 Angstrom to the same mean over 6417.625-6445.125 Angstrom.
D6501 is 1.1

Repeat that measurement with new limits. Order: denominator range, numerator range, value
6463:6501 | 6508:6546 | 1.06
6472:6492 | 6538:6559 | 1.10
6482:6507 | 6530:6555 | 1.05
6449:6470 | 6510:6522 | 1.04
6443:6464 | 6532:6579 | 1.06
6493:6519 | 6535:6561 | 1.08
